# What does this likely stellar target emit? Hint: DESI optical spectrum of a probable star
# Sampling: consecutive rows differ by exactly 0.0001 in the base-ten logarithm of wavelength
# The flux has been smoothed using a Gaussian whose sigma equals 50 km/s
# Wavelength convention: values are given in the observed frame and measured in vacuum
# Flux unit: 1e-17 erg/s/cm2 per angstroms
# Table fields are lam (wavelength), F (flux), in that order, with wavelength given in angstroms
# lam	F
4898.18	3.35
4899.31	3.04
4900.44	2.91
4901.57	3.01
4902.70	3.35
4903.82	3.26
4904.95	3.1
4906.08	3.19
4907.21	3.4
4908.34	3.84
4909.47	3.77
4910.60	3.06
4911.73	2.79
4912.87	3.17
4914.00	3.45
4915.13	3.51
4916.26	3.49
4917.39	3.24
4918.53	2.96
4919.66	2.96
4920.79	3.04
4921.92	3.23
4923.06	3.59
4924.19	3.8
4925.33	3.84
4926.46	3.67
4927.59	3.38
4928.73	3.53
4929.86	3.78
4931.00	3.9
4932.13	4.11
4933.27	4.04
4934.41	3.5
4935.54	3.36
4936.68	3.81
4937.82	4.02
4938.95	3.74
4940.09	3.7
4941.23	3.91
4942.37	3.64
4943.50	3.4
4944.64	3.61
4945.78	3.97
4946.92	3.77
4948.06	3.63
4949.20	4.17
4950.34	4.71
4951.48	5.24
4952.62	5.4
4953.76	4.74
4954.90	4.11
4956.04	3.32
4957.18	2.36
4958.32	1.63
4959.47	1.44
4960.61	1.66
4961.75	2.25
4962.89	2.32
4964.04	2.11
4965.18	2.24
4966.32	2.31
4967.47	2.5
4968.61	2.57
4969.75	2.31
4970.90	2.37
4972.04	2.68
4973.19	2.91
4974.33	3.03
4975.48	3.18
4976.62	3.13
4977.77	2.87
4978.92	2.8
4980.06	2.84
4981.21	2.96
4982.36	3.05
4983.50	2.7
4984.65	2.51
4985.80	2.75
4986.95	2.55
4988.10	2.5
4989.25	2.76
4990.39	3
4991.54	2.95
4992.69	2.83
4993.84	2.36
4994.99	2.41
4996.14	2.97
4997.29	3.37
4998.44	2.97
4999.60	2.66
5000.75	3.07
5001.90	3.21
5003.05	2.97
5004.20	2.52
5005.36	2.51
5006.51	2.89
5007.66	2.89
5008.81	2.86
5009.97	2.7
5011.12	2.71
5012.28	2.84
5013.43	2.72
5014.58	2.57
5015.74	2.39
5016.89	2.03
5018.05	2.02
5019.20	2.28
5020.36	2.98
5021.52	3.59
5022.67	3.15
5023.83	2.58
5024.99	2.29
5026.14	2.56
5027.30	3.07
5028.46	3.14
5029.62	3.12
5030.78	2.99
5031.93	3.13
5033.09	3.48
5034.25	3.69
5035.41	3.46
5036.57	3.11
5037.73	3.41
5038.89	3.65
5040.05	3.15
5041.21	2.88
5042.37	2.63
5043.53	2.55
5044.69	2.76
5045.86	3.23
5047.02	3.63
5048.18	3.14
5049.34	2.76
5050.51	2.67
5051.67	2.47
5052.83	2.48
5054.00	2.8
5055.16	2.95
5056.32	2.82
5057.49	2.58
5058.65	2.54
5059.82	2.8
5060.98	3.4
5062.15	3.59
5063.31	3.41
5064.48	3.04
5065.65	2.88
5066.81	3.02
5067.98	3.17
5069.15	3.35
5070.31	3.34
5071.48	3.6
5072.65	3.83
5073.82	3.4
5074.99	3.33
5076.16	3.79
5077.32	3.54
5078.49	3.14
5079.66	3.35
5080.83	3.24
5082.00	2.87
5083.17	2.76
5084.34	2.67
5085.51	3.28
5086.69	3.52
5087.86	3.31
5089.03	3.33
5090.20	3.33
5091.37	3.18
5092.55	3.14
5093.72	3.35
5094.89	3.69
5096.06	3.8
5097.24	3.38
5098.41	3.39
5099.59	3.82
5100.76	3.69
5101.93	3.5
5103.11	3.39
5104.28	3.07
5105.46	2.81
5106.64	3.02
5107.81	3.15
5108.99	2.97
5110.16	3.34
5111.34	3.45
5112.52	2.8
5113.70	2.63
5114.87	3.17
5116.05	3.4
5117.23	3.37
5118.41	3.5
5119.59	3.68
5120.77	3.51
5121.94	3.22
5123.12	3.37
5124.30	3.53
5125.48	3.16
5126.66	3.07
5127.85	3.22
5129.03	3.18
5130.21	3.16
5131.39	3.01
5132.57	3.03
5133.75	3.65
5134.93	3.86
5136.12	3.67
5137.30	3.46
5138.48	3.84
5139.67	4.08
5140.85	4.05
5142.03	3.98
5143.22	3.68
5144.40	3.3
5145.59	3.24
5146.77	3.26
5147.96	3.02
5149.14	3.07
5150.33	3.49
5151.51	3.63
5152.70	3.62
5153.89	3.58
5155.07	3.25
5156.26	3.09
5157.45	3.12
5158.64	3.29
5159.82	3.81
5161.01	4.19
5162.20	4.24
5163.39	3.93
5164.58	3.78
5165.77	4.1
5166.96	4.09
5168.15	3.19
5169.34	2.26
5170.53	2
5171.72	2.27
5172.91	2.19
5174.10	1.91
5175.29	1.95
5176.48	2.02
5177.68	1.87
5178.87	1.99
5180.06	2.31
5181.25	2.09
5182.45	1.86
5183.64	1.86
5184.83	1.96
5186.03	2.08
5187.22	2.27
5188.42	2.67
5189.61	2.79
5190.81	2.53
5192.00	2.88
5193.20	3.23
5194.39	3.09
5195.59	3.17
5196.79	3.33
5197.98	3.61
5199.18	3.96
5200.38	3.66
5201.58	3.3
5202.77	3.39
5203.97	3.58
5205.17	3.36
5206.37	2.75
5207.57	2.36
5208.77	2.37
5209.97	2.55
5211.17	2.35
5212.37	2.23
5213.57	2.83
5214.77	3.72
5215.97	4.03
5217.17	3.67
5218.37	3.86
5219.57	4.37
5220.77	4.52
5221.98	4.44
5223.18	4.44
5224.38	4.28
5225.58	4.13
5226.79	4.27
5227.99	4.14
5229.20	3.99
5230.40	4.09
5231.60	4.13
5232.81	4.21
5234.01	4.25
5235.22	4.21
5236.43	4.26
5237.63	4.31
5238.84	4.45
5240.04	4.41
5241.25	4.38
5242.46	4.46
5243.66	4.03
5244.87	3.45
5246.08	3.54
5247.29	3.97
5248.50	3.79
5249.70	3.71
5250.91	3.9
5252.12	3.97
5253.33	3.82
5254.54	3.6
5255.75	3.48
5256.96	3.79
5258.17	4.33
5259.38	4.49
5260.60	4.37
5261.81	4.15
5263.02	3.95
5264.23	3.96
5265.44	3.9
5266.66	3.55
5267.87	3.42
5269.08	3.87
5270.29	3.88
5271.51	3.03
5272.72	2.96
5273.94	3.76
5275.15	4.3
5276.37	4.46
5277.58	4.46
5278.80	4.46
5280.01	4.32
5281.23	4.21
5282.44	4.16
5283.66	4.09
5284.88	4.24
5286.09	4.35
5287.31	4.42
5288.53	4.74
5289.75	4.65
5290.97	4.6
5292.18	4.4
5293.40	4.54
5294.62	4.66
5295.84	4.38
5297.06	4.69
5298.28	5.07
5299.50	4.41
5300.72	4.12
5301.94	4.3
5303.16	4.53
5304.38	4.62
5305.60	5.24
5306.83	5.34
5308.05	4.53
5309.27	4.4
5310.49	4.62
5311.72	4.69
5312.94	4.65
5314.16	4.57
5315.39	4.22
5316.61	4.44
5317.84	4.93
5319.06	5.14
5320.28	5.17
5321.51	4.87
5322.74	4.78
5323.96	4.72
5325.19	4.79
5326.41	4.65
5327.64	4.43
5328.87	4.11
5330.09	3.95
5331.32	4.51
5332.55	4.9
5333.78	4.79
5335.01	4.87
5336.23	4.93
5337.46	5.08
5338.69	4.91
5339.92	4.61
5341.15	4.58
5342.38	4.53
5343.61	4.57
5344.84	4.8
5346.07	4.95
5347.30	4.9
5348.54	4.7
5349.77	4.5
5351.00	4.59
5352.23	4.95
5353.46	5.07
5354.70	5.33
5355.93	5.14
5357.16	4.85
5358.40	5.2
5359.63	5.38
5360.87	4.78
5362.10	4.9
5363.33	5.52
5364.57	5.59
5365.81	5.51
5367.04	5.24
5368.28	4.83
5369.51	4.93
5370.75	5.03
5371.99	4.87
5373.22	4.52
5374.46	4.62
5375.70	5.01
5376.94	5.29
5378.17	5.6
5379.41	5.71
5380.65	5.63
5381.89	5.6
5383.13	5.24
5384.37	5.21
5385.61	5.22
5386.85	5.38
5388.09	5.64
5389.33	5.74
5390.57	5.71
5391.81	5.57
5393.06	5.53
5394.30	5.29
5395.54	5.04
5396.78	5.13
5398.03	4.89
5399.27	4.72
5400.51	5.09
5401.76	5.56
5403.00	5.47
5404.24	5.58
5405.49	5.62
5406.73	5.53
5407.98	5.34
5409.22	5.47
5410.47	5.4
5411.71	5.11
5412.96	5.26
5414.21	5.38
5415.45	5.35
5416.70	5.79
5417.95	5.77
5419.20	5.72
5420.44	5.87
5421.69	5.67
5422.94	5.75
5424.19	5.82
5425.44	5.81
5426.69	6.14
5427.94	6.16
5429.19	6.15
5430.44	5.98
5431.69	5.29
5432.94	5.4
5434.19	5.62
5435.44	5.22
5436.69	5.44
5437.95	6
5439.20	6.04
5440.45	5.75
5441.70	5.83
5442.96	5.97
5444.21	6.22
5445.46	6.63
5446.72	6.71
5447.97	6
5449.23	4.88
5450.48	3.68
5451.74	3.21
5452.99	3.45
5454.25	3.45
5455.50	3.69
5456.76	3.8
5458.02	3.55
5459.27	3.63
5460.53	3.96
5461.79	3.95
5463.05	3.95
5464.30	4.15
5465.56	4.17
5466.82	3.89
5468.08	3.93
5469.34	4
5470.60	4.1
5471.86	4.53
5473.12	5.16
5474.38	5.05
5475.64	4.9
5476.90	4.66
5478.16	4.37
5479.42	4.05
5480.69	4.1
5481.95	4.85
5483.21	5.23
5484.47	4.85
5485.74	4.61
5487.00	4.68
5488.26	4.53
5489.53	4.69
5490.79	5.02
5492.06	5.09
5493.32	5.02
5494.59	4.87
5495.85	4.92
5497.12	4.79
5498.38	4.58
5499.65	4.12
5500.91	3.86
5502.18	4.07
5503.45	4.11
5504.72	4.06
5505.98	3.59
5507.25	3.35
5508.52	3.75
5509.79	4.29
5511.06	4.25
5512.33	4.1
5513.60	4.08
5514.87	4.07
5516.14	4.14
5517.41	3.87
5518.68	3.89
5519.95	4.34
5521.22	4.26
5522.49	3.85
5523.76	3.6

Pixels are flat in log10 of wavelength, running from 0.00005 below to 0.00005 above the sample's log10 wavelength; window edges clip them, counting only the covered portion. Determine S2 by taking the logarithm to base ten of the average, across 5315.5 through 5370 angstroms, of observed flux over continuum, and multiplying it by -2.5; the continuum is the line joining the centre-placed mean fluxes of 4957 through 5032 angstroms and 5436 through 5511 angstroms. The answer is -0.196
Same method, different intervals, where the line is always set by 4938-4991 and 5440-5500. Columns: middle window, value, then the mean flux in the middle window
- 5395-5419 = -0.21 mag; 5.35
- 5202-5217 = 0.27 mag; 2.99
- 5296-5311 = -0.14 mag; 4.65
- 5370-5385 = -0.20 mag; 5.19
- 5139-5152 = 0.03 mag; 3.53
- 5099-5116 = 0.10 mag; 3.21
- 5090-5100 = 0.01 mag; 3.45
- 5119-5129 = 0.07 mag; 3.34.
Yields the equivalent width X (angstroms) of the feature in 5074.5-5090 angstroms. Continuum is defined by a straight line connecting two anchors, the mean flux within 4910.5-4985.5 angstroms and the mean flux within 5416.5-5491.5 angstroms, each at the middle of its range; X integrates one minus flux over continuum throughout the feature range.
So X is 1.9 angstroms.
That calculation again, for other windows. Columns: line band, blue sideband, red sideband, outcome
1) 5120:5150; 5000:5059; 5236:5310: 0.17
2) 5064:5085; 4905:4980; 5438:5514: 2.13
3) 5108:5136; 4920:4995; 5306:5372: 4.46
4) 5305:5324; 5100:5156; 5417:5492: -2.24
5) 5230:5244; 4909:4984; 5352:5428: 1.10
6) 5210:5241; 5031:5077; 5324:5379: 1.37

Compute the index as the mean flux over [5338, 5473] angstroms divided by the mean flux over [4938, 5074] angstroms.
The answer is 1.71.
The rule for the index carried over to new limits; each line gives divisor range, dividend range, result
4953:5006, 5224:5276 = 1.45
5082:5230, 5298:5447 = 1.60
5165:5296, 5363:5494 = 1.43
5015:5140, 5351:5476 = 1.63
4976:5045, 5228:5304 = 1.45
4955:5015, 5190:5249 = 1.37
